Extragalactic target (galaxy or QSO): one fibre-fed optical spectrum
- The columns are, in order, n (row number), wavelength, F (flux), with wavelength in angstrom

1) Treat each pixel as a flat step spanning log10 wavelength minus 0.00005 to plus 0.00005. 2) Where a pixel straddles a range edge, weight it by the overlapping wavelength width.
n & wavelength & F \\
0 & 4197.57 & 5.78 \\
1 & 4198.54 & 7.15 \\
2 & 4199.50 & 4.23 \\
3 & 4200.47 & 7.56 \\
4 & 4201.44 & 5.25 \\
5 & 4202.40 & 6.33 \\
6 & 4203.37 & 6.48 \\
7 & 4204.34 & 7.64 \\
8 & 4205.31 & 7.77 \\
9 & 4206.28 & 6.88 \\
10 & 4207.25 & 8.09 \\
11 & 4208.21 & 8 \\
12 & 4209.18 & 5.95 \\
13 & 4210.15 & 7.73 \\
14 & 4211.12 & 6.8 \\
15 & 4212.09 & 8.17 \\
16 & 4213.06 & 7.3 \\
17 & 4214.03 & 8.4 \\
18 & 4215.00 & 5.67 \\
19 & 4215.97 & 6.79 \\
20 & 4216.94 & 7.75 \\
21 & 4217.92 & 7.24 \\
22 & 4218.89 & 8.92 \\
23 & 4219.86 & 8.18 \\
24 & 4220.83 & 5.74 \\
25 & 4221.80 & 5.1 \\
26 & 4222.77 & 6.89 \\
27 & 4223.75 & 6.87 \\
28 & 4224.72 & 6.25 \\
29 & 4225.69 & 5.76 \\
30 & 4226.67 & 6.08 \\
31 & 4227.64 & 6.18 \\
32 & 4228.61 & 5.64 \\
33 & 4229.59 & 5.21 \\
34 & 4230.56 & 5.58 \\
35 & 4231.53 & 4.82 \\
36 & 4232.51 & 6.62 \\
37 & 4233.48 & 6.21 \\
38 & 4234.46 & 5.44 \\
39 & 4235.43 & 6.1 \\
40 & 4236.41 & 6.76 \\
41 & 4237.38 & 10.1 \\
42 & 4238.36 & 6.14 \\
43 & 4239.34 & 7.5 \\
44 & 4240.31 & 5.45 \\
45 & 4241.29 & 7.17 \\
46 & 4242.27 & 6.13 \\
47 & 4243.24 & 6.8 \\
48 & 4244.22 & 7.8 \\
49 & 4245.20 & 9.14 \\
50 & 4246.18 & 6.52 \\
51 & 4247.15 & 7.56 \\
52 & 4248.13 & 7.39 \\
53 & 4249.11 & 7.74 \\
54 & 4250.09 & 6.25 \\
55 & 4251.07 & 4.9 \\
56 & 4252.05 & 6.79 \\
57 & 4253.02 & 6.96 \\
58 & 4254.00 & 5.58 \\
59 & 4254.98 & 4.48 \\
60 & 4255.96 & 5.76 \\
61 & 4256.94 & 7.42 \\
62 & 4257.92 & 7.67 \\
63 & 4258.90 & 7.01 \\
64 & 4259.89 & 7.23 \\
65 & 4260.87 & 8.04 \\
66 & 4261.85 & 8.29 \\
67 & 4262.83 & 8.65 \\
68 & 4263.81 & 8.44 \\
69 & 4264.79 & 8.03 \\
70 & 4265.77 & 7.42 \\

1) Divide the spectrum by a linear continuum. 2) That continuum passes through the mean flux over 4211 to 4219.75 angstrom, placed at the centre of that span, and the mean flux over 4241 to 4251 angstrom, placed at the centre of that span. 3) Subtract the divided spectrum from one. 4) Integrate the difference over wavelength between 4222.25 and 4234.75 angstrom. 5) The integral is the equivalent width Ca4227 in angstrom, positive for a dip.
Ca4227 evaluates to 2.4 angstrom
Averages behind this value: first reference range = 7.5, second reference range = 7.15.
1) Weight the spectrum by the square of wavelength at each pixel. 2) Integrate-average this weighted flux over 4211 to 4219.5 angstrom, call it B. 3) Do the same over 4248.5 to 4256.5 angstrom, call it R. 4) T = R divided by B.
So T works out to 0.8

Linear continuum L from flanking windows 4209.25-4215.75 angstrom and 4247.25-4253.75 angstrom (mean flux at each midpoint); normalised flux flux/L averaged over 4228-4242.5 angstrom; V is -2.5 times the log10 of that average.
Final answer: 0.09 mag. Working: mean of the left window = 7.23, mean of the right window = 6.69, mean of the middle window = 6.33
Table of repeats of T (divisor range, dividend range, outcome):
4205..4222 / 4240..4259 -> 0.94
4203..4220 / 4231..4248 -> 0.94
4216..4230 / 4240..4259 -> 1.04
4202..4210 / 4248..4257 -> 0.89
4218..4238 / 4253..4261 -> 1.04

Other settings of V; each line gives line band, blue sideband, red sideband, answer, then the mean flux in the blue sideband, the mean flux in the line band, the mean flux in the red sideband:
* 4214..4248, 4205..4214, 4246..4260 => 0.05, 7.46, 6.68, 6.6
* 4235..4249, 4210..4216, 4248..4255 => -0.10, 7.28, 7.2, 6.32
